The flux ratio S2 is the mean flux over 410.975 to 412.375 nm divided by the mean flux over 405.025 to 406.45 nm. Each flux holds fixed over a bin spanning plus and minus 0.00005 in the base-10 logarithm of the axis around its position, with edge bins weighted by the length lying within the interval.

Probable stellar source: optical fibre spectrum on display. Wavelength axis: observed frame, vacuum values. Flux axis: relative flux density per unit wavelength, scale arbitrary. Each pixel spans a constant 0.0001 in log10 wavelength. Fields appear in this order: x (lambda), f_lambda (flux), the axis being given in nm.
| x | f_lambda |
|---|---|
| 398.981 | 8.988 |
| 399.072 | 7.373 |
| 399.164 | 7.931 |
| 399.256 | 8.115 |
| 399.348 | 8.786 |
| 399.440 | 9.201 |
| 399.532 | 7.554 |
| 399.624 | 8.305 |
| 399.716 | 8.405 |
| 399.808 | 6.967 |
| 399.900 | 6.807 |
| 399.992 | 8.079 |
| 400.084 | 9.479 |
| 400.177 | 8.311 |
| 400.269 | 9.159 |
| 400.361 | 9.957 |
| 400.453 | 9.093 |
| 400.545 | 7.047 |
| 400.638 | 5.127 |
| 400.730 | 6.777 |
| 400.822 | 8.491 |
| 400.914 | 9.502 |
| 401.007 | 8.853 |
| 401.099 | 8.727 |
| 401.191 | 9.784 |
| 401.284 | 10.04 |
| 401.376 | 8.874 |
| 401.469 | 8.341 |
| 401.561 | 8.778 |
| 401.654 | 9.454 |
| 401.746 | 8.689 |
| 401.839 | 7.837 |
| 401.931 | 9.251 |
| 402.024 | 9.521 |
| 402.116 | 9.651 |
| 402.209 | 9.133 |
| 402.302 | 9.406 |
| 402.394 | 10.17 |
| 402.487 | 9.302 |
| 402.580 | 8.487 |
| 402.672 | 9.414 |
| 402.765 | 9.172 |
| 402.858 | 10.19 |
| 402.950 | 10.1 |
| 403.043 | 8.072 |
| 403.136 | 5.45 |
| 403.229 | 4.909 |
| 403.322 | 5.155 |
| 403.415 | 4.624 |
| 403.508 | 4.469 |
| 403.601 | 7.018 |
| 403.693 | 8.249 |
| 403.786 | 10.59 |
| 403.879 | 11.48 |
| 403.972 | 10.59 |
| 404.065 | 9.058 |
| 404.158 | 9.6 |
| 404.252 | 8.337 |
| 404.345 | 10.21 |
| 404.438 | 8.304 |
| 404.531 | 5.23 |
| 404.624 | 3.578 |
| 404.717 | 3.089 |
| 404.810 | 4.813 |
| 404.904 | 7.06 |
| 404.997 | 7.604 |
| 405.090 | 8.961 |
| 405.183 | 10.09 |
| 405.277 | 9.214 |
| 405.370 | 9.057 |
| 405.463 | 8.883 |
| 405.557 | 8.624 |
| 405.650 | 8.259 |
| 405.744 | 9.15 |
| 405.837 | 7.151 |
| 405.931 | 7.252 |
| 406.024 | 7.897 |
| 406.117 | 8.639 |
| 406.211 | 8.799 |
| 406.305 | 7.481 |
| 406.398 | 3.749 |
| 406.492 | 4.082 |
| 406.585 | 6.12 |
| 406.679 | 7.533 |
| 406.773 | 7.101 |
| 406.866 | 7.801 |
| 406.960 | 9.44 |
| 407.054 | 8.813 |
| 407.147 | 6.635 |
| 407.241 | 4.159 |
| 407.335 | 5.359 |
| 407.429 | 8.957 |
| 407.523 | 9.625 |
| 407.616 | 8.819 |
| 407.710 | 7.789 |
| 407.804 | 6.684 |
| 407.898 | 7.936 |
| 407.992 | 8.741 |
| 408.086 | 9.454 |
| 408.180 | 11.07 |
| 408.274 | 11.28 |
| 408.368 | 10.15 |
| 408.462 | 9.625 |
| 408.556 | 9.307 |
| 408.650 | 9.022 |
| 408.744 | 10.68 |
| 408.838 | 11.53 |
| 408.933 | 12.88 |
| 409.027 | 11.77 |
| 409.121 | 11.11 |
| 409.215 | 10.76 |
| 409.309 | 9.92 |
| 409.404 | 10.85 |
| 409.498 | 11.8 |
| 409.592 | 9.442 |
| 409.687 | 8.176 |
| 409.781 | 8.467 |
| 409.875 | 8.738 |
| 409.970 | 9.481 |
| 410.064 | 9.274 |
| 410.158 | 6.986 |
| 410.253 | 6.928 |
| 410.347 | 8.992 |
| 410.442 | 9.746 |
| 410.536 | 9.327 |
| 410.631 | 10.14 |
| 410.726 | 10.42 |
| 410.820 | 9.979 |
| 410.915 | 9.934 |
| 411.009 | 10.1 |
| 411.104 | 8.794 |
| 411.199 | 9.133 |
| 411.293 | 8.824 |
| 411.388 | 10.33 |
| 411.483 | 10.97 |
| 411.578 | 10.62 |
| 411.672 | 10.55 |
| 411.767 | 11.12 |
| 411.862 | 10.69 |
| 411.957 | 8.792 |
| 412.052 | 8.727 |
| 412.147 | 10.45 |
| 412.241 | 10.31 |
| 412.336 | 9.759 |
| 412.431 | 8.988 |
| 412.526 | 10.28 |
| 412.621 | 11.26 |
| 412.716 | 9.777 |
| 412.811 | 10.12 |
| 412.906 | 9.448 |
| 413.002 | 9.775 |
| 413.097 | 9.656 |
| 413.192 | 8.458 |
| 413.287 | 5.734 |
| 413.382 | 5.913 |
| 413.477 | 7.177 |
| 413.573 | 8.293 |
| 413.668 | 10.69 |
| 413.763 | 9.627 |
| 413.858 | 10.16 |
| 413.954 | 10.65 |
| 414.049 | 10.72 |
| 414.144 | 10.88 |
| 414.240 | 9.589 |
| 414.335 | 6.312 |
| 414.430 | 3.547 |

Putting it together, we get 1.21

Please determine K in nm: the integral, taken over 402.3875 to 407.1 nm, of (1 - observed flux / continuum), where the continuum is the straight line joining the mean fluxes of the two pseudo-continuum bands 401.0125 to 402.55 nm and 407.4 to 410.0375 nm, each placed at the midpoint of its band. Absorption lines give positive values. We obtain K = 0.818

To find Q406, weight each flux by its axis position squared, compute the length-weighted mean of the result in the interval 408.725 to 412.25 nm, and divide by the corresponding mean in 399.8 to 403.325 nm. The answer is 1.21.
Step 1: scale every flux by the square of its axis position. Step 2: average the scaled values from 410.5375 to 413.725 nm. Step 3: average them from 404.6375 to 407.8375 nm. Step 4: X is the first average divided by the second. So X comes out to 1.32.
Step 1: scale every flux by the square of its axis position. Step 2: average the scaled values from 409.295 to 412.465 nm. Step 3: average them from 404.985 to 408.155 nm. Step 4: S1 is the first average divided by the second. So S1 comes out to 1.3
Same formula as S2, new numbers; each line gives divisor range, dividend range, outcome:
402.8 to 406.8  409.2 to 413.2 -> 1.28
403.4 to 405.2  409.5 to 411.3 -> 1.20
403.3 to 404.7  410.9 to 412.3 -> 1.29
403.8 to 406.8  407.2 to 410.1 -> 1.22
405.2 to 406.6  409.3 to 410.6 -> 1.19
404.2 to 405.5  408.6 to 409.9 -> 1.39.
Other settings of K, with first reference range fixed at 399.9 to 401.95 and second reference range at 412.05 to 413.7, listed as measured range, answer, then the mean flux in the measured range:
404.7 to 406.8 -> 0.32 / 7.48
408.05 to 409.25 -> -0.23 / 10.7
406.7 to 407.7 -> 0.14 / 7.67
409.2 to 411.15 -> -0.09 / 9.42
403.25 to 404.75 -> 0.22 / 7.47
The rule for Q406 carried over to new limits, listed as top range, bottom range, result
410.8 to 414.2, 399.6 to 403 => 1.16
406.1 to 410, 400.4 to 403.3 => 1.06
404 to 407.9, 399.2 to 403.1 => 0.89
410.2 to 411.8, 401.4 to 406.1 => 1.23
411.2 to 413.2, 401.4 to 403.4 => 1.23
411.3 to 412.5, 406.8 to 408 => 1.33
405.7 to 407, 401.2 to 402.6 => 0.81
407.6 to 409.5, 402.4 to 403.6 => 1.37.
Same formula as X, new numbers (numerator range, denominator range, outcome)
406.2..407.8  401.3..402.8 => 0.80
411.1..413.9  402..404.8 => 1.24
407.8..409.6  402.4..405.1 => 1.37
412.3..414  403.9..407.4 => 1.27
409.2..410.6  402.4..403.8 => 1.24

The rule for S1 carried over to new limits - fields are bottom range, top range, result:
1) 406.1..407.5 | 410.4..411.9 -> 1.47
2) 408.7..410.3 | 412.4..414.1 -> 0.95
